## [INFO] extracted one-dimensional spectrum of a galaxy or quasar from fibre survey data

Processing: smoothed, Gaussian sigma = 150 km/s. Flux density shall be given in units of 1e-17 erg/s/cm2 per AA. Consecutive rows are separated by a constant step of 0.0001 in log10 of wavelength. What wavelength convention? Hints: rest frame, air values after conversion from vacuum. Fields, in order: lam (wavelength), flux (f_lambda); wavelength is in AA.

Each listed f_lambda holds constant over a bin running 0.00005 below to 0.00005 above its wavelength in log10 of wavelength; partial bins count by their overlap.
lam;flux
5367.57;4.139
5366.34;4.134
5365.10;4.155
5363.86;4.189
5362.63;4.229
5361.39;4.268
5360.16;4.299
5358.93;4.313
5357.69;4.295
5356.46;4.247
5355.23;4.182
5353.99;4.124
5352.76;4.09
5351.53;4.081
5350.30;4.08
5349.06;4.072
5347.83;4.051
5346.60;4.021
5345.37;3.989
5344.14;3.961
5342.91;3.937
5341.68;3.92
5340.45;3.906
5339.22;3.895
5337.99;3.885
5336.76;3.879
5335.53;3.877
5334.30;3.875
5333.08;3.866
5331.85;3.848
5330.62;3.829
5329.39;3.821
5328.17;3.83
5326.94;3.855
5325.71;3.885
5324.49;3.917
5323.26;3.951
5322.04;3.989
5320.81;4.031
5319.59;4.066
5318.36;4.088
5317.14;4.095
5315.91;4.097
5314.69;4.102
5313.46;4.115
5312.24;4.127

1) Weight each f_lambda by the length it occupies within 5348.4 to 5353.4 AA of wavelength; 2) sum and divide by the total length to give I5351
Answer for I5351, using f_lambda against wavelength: 4.08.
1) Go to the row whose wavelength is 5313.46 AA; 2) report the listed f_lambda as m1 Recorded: 4.115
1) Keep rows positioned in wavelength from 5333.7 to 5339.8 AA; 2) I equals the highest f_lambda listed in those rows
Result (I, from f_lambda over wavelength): 3.895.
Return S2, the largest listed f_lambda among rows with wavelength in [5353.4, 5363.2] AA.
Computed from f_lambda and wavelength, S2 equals 4.313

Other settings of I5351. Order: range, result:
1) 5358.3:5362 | 4.3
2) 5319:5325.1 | 3.99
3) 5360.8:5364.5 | 4.22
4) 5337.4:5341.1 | 3.89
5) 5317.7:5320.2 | 4.08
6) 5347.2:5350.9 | 4.06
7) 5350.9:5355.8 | 4.12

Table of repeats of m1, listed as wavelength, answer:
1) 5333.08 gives 3.866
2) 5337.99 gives 3.885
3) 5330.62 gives 3.829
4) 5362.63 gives 4.229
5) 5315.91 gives 4.097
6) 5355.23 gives 4.182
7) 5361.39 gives 4.268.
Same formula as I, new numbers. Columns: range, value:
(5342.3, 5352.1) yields 4.081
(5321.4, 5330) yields 3.989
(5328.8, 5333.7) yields 3.866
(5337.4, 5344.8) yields 3.961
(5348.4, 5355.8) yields 4.182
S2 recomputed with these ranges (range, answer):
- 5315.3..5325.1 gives 4.097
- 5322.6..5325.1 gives 3.951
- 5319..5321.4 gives 4.066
